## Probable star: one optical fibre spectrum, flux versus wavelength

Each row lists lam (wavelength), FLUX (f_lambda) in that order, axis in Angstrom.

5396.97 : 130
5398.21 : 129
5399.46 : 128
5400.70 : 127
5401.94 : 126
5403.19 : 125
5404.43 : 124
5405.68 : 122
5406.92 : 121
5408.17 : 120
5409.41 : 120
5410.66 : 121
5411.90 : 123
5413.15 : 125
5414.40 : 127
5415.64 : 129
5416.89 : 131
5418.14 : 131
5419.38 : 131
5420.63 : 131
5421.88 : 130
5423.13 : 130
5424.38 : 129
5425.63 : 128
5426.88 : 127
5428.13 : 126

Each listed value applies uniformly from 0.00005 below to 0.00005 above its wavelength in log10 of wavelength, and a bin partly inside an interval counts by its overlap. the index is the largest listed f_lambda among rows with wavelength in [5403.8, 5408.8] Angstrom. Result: 124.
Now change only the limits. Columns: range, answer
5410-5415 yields 127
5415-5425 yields 131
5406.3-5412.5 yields 123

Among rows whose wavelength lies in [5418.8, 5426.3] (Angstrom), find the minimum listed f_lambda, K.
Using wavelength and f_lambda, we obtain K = 128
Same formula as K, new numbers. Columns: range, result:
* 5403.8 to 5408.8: 120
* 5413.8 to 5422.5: 127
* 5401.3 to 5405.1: 124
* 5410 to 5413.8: 121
